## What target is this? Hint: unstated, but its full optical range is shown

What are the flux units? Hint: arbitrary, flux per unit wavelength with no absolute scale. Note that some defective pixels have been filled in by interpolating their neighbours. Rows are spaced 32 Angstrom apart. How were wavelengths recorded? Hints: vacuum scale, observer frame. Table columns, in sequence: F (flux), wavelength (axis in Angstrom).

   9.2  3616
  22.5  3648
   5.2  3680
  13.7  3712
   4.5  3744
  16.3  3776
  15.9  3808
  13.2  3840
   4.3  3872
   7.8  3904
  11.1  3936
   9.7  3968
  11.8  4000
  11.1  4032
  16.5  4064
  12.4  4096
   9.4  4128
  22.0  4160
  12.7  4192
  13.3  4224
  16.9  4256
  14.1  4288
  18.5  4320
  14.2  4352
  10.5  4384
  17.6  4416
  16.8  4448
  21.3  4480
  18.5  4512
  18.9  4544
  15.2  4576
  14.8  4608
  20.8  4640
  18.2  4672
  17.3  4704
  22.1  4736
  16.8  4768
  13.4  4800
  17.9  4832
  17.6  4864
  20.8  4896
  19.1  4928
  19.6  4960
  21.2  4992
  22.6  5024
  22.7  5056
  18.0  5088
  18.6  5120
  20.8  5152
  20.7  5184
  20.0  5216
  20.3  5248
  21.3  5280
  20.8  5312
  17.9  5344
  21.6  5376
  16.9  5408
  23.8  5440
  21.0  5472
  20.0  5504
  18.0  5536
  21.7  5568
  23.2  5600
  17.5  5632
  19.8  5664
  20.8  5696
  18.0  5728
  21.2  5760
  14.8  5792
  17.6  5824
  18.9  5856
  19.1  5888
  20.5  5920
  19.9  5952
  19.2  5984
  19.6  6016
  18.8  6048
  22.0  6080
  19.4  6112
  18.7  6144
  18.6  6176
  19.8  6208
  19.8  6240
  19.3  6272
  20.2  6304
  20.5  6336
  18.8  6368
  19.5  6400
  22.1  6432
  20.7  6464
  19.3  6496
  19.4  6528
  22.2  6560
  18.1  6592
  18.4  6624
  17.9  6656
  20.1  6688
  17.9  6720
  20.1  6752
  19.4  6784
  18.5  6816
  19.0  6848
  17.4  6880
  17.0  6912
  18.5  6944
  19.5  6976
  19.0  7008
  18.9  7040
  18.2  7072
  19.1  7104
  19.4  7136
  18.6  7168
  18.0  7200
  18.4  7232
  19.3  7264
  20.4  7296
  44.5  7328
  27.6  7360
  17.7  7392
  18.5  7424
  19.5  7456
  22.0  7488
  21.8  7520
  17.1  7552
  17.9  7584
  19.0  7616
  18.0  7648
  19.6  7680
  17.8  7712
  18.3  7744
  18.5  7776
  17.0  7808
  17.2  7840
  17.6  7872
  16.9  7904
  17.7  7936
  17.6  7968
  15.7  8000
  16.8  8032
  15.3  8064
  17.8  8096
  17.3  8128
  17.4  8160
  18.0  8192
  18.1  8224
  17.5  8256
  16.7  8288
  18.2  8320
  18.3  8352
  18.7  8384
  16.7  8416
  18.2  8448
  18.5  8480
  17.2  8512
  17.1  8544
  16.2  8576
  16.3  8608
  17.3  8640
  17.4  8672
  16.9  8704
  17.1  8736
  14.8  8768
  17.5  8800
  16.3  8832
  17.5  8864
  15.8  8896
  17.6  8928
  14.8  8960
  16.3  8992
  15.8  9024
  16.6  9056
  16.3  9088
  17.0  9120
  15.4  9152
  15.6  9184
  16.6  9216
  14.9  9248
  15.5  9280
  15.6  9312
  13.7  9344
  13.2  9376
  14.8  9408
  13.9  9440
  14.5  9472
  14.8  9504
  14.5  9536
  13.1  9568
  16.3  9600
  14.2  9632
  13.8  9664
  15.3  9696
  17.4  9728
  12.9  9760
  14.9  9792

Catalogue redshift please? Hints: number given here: 0.116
